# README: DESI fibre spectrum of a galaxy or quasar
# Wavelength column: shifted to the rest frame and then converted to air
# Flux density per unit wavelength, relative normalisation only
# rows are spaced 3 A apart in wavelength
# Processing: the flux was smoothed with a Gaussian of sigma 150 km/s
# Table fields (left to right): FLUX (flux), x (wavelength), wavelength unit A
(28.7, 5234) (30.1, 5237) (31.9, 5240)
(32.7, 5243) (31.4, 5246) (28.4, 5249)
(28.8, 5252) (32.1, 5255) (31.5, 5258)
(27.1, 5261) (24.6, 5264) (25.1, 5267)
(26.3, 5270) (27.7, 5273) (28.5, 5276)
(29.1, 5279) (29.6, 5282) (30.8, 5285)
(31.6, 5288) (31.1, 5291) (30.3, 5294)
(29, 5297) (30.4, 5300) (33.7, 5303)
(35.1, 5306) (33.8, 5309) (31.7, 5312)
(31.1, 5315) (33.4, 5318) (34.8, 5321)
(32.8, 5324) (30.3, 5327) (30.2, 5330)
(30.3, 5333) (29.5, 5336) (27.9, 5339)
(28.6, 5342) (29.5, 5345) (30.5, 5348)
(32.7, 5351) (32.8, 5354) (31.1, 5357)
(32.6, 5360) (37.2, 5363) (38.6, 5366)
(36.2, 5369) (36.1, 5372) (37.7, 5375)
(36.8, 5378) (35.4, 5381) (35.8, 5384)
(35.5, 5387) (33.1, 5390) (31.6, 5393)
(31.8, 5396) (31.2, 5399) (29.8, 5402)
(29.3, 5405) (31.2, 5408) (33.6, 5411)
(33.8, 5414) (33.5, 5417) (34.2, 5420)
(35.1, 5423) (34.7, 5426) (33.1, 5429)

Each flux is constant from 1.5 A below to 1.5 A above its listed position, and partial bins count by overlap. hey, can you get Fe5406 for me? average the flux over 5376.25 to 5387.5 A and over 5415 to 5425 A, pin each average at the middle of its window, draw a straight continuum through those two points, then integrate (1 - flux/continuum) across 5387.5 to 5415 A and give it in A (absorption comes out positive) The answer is 2.6 A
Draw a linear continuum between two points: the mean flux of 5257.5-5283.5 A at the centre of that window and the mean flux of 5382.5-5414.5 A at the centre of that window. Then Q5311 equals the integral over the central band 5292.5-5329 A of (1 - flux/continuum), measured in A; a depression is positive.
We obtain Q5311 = -3.9 A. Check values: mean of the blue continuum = 27.6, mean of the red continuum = 32.4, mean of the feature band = 32.2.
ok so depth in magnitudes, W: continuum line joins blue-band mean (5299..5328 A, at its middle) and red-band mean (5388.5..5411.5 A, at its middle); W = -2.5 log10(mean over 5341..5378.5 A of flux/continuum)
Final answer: -0.06 mag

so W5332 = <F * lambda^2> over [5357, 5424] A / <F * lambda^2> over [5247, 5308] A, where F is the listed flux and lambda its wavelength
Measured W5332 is 1.2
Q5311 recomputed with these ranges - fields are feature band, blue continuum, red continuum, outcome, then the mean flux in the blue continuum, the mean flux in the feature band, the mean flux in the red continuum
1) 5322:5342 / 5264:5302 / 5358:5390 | 1.6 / 29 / 30.2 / 36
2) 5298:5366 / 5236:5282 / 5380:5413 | -2.3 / 29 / 31.9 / 32.5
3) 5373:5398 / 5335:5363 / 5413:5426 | -1.6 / 31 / 34.7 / 34.2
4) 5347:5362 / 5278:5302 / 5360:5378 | 1.4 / 30.3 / 32.2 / 36.8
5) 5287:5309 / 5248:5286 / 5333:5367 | -1.6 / 28.4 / 31.8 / 31.7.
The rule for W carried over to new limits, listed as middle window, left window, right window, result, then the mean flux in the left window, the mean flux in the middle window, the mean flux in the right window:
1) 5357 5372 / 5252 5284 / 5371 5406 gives -0.096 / 28.2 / 35.6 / 33.7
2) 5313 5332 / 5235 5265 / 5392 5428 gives -0.033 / 29.9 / 32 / 32.5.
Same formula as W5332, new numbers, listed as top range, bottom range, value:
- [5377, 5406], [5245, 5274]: 1.23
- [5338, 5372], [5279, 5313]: 1.06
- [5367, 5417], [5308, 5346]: 1.11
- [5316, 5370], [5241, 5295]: 1.13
